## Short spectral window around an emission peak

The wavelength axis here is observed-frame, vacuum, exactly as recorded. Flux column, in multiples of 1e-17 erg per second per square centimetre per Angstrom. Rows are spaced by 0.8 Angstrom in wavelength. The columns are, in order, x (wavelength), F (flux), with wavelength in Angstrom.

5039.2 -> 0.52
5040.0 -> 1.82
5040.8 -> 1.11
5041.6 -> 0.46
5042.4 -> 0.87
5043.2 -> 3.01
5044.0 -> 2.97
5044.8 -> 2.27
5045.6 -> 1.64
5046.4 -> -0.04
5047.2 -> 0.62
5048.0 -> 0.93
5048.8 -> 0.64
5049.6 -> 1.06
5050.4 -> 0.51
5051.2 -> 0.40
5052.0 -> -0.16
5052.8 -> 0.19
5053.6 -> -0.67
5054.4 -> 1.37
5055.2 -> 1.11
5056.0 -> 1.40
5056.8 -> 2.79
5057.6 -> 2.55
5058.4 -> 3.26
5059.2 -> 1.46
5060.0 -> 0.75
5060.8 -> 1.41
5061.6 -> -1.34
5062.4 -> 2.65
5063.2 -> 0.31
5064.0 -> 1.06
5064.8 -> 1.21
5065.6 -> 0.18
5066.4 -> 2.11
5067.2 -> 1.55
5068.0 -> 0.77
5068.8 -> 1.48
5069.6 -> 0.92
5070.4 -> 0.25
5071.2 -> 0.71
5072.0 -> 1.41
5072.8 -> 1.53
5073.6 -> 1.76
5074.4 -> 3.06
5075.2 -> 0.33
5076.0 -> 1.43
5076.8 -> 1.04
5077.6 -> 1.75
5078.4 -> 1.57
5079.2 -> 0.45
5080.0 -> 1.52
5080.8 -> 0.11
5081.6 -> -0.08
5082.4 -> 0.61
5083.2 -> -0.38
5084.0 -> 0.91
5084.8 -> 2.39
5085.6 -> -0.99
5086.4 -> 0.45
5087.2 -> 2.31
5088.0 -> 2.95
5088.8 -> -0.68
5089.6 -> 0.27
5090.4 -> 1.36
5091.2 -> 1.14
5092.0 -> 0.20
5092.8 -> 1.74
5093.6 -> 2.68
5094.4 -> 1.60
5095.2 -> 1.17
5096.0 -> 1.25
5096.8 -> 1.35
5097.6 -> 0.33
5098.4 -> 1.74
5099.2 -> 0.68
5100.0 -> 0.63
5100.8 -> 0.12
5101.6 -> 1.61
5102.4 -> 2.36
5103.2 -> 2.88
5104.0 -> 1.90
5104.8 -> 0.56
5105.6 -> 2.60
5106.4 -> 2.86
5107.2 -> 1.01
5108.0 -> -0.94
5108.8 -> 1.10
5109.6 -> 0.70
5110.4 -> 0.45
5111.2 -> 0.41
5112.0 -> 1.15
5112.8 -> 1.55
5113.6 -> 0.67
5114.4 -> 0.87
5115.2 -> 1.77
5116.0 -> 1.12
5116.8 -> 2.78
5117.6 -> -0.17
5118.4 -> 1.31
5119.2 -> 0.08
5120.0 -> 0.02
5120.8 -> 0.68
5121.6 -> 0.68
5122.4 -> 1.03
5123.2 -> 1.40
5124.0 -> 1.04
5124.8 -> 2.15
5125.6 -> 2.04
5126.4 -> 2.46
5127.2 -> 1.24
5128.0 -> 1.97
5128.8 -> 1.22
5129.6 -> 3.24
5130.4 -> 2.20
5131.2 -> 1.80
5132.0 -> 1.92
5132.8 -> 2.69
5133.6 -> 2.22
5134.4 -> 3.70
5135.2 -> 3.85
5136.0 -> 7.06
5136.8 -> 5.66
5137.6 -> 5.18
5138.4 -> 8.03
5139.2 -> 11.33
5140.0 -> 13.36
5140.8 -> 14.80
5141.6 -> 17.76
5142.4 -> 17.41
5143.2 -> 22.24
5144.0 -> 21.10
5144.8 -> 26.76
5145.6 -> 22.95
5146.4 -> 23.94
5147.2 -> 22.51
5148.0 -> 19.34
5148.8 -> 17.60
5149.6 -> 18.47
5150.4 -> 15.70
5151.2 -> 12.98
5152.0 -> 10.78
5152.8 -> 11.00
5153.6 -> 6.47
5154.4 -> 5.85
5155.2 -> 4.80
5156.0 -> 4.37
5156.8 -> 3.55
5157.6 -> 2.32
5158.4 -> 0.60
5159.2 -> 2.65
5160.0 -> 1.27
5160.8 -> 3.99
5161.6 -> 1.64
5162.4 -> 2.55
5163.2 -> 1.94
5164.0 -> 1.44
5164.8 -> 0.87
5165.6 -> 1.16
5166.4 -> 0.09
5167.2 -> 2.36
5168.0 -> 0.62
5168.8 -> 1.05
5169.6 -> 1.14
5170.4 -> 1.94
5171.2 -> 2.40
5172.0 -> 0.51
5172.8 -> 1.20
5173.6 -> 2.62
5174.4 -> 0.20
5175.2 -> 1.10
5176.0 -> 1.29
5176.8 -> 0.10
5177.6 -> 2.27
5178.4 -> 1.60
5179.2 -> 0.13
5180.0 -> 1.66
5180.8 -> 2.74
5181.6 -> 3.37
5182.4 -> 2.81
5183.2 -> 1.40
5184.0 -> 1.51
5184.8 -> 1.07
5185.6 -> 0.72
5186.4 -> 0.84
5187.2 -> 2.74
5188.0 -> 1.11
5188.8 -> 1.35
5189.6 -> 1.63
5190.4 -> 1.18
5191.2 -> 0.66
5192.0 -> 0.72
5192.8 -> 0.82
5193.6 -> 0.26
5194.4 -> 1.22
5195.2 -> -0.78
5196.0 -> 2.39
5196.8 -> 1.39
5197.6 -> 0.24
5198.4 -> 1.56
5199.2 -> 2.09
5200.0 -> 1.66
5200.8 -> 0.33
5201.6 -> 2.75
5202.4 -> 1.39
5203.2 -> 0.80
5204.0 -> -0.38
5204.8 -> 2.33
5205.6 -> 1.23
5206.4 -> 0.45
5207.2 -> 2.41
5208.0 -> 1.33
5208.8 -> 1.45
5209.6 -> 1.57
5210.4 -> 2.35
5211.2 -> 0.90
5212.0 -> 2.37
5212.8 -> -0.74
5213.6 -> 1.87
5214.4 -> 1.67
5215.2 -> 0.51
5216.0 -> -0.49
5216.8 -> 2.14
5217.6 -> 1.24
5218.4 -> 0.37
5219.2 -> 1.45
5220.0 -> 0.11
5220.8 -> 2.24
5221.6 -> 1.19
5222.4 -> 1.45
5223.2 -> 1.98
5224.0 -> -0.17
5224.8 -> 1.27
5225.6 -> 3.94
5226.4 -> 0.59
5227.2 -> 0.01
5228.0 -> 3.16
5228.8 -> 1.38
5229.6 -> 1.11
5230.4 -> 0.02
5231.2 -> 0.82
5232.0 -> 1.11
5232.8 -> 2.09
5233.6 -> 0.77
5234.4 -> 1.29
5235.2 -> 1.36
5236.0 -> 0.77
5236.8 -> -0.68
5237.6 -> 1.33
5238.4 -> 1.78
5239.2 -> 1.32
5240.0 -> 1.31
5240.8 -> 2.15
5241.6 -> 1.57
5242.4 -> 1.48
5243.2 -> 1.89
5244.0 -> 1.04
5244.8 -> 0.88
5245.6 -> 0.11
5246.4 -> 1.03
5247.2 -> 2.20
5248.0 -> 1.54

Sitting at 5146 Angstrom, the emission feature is [O II]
